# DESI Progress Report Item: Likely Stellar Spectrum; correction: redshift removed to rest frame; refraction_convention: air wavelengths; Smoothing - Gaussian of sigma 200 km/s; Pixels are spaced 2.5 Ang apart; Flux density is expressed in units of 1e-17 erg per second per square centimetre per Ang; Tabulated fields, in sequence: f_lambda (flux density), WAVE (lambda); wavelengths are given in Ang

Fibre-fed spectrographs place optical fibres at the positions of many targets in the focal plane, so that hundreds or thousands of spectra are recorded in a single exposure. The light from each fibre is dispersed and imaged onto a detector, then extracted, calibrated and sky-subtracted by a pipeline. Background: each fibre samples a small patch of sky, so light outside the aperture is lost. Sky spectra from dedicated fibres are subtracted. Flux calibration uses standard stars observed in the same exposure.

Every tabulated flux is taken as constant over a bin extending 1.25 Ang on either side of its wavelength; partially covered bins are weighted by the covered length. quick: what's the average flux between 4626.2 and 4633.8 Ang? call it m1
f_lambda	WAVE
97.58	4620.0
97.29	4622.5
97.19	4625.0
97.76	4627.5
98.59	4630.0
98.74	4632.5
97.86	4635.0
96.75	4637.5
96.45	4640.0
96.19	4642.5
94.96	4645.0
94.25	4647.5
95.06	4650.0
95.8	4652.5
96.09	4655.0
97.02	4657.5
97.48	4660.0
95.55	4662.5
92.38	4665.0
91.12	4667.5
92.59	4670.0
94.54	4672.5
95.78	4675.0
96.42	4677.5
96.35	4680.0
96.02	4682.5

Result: 98.4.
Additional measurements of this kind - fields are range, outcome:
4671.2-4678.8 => 95.6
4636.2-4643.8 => 96.5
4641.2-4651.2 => 95.1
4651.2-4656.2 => 95.9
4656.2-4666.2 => 95.6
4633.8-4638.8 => 97.3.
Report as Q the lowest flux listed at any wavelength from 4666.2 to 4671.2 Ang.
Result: 91.12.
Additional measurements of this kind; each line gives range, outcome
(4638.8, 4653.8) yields 94.25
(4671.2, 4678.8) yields 94.54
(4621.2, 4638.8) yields 96.75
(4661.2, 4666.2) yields 92.38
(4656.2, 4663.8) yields 95.55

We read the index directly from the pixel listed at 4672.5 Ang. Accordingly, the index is 94.54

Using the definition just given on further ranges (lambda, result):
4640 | 96.45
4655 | 96.09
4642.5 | 96.19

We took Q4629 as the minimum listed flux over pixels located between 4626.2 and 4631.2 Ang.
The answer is 97.76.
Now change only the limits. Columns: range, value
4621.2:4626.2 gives 97.19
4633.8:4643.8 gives 96.19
